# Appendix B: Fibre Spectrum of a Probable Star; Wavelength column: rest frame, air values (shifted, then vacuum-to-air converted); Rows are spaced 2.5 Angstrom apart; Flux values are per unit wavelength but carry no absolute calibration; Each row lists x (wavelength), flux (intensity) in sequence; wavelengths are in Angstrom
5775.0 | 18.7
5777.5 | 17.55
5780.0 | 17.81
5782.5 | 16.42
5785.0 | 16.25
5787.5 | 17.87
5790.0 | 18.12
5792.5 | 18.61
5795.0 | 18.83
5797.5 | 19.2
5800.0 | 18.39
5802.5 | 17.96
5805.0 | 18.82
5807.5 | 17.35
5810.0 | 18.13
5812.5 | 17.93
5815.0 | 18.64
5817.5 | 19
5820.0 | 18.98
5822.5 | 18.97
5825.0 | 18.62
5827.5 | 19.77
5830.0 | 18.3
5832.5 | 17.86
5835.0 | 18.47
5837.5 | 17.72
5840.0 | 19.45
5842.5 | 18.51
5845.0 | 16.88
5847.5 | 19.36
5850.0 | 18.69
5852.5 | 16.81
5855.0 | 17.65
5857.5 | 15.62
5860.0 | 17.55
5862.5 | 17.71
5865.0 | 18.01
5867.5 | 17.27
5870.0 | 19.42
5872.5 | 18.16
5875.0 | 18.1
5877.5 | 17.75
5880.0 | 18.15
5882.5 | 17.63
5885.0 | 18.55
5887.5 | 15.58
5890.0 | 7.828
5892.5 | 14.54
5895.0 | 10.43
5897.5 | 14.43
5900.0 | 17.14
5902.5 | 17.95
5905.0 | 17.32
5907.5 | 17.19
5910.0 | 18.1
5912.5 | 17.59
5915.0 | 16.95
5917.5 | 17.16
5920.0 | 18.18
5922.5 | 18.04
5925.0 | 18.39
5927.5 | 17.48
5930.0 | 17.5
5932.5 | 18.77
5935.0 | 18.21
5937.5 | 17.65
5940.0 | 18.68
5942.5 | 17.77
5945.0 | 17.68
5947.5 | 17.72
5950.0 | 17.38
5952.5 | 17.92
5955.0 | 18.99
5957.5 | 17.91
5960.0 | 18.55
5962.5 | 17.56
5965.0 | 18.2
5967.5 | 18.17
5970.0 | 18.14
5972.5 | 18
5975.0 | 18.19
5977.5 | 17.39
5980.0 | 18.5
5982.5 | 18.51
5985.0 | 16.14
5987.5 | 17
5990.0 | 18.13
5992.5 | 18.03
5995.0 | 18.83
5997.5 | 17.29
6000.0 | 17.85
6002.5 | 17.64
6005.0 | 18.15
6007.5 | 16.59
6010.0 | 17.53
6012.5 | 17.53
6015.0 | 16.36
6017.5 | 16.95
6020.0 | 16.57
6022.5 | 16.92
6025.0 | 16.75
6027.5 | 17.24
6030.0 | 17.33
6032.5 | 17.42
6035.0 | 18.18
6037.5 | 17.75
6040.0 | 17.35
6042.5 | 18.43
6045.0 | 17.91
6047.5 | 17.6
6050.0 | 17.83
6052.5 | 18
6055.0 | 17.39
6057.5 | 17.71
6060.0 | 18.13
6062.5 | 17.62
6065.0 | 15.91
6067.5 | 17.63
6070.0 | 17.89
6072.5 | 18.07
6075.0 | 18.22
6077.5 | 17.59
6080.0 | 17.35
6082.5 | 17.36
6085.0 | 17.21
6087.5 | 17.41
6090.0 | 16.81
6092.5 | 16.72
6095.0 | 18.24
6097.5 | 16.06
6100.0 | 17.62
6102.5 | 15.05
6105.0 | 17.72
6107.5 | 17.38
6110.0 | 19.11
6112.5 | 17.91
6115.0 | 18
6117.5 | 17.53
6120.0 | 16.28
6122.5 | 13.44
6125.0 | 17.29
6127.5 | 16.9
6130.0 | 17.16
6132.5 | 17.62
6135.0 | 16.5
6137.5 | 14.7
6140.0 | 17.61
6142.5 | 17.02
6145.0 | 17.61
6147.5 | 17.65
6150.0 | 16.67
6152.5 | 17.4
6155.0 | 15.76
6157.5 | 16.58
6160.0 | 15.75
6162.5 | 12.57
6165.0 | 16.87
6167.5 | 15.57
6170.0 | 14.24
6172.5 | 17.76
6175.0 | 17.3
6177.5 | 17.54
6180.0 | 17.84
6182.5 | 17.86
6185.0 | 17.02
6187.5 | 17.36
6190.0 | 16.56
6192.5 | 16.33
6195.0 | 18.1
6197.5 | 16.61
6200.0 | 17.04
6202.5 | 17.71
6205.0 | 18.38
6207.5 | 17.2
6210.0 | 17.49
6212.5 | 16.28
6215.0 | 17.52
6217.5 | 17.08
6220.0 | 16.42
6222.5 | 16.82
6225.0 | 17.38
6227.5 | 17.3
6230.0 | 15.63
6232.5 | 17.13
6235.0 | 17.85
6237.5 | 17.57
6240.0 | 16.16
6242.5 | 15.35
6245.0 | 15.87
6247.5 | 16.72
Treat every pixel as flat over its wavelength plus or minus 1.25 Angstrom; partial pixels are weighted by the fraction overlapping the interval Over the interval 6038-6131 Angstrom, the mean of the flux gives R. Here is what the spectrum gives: 17.4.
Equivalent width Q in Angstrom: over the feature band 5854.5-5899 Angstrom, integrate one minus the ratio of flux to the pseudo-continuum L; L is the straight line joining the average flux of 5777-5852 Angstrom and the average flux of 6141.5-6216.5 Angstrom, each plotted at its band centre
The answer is 4.2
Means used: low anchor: 18.3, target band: 16.3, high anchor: 16.9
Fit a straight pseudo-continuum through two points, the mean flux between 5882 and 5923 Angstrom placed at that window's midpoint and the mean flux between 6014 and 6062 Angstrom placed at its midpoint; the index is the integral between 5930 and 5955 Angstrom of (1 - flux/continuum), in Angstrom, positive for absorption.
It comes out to -2.3 Angstrom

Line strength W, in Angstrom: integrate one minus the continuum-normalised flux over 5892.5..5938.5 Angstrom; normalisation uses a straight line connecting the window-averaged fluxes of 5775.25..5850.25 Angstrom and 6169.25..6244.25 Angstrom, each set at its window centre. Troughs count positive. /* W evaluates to 2.3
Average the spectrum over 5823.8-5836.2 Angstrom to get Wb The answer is 18.6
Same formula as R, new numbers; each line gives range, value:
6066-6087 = 17.6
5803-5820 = 18.3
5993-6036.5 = 17.4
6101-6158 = 16.9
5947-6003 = 17.9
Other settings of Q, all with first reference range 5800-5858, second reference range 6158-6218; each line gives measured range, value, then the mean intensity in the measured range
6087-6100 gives 0.1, 17.1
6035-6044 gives -0.2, 17.9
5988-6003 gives -0.3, 17.9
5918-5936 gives -0.2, 18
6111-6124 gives 0.3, 16.7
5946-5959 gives -0.2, 18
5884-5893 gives 2.0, 14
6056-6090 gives -0.4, 17.5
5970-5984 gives -0.3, 18.1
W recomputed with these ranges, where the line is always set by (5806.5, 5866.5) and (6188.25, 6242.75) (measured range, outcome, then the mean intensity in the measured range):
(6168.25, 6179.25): 0.29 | 16.7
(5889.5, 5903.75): 3.13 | 14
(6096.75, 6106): 0.40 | 16.6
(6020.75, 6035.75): 0.29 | 17.3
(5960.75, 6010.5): -0.24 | 17.8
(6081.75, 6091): 0.12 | 17.2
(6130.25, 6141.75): 0.40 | 16.7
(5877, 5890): 1.04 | 16.6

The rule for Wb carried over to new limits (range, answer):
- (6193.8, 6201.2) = 17.2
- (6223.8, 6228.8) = 17.3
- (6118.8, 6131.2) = 16.2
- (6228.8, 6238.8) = 17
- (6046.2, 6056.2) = 17.7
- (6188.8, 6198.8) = 16.9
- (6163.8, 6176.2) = 16.3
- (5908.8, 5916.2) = 17.5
